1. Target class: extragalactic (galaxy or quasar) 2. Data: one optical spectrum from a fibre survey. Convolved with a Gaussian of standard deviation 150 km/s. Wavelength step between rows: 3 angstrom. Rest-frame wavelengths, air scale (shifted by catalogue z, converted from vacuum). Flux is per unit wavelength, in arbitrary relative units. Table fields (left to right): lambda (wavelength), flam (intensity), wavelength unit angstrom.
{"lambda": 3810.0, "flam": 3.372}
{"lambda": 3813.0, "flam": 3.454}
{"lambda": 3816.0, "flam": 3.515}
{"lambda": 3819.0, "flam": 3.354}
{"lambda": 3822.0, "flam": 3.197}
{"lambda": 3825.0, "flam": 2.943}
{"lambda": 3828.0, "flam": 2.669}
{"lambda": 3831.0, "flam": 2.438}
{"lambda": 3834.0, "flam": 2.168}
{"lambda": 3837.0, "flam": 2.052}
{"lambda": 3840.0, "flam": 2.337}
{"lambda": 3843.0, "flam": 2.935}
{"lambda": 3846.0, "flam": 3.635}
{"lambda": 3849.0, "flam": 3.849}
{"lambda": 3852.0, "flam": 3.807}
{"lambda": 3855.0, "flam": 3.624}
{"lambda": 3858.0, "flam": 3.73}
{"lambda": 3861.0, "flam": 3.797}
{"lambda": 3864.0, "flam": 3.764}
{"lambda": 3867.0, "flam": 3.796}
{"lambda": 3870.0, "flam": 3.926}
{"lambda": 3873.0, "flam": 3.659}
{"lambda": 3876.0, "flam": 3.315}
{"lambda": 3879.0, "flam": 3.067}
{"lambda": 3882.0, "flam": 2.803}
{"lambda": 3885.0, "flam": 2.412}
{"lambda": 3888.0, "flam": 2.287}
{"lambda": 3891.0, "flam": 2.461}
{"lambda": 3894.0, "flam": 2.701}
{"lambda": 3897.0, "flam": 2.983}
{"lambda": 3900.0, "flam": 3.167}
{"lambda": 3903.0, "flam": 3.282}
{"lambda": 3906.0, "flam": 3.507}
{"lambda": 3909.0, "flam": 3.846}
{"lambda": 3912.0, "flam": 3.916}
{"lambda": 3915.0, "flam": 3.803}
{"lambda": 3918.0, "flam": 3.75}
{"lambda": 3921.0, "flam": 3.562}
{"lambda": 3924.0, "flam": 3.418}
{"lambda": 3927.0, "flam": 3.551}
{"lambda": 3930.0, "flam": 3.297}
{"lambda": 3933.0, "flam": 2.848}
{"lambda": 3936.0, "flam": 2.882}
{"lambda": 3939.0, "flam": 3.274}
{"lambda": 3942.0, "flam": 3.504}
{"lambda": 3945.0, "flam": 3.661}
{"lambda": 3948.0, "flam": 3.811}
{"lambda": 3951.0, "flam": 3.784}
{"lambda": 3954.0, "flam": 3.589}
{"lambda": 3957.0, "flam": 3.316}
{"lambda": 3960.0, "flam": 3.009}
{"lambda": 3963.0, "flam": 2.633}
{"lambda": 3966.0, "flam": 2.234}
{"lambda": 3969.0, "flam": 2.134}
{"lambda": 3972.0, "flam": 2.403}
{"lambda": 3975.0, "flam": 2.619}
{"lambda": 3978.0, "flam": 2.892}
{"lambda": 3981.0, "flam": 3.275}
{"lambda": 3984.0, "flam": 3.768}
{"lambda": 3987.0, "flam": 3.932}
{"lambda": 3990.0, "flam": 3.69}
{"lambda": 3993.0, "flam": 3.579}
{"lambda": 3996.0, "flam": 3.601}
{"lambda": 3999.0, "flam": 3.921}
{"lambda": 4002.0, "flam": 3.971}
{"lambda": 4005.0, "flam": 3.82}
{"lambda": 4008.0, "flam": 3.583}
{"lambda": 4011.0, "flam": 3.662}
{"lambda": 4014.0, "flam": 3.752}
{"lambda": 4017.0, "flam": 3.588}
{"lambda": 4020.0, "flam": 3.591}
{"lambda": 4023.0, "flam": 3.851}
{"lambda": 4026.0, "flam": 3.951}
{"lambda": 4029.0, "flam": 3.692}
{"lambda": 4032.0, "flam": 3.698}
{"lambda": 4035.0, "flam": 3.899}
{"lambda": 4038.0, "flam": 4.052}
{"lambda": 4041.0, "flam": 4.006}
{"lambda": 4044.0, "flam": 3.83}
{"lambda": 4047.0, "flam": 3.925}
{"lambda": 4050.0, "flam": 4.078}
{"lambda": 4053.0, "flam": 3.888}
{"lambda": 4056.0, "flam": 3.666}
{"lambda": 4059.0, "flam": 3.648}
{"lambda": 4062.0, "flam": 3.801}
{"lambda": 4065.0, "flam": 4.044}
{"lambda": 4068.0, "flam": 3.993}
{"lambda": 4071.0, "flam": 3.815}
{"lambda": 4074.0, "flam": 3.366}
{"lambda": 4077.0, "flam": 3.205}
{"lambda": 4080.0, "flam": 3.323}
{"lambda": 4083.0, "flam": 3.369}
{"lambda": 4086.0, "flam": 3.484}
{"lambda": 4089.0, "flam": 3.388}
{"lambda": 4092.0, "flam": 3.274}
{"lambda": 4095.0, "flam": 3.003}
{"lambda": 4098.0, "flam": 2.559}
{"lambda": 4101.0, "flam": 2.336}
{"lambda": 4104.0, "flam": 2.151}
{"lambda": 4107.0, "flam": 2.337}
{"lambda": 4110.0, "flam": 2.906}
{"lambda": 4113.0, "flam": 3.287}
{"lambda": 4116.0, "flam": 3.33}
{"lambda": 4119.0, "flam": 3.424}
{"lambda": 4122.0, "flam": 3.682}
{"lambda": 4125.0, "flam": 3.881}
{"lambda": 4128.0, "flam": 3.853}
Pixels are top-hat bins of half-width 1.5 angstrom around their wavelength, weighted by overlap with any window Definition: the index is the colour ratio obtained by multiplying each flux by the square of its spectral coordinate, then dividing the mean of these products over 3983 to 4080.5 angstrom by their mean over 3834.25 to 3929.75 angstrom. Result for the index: 1.23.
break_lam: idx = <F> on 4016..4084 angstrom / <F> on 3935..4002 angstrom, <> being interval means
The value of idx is 1.15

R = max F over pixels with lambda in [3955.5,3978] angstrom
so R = 3.316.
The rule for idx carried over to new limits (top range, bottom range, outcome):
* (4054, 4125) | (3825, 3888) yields 1.04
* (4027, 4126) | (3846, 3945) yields 1.03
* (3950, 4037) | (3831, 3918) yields 1.06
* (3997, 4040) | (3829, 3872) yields 1.16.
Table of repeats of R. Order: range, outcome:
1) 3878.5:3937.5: 3.916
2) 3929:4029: 3.971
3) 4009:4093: 4.078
